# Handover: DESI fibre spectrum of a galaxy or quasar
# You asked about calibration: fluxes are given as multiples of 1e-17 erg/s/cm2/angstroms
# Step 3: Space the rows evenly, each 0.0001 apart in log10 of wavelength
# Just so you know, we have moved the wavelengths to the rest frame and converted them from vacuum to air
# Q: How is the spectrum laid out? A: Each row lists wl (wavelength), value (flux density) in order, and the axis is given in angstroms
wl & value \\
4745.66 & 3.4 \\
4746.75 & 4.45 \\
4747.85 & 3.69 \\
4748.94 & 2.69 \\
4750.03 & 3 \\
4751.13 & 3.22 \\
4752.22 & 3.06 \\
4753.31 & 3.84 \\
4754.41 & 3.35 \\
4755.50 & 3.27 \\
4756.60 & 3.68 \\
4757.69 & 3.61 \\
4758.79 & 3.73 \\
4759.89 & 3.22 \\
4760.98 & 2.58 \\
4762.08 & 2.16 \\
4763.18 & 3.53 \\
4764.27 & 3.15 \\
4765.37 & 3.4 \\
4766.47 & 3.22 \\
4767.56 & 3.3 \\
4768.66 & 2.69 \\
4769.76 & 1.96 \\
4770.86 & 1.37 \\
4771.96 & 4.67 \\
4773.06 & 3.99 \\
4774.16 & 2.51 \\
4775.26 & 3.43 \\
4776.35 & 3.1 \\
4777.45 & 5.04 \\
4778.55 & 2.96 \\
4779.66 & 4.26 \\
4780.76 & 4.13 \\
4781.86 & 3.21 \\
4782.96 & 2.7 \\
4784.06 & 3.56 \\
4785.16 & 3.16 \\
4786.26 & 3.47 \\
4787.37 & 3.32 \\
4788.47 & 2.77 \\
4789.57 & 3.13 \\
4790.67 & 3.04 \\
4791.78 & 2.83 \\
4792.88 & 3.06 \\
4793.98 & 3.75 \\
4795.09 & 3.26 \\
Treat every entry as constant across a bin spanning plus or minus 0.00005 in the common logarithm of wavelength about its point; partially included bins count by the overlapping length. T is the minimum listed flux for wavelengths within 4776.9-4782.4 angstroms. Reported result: 2.96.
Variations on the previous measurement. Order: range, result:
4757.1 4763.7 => 2.16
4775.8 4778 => 3.1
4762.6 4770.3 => 1.96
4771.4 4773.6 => 3.99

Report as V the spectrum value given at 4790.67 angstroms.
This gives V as 3.04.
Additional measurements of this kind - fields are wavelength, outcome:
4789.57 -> 3.13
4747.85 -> 3.69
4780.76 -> 4.13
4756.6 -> 3.68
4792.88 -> 3.06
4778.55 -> 2.96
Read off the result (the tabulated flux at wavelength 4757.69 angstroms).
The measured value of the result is 3.61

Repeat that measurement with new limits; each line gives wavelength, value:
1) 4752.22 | 3.06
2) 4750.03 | 3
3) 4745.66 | 3.4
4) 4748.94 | 2.69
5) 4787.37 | 3.32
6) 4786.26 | 3.47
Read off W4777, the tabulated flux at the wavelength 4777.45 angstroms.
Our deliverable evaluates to 5.04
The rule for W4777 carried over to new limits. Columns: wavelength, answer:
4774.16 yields 2.51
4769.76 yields 1.96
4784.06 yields 3.56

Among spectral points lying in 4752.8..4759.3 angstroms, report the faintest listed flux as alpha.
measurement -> 3.27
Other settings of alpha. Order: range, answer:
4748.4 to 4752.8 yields 2.69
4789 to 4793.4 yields 2.83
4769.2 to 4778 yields 1.37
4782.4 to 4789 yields 2.7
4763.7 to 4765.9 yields 3.15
